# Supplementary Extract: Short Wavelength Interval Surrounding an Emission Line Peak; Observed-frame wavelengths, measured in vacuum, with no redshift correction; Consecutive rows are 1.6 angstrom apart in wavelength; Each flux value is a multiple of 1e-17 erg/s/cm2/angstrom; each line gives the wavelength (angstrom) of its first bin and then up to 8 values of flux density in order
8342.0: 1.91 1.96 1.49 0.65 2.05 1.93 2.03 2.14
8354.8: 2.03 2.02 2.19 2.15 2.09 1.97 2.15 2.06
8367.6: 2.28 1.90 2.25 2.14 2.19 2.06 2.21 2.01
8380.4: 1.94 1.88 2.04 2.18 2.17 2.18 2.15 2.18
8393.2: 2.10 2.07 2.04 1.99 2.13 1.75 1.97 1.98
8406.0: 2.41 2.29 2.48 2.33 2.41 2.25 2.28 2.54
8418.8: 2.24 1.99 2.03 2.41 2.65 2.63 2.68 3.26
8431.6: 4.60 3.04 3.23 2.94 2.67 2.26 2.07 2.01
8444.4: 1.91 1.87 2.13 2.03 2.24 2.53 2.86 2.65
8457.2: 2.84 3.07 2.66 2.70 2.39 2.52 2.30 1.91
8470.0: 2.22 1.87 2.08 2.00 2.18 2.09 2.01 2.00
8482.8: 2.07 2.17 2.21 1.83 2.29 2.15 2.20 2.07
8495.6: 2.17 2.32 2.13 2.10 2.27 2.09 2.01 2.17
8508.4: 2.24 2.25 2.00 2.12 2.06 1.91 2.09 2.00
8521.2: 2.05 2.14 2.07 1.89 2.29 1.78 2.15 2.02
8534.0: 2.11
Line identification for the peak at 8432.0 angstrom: H-alpha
